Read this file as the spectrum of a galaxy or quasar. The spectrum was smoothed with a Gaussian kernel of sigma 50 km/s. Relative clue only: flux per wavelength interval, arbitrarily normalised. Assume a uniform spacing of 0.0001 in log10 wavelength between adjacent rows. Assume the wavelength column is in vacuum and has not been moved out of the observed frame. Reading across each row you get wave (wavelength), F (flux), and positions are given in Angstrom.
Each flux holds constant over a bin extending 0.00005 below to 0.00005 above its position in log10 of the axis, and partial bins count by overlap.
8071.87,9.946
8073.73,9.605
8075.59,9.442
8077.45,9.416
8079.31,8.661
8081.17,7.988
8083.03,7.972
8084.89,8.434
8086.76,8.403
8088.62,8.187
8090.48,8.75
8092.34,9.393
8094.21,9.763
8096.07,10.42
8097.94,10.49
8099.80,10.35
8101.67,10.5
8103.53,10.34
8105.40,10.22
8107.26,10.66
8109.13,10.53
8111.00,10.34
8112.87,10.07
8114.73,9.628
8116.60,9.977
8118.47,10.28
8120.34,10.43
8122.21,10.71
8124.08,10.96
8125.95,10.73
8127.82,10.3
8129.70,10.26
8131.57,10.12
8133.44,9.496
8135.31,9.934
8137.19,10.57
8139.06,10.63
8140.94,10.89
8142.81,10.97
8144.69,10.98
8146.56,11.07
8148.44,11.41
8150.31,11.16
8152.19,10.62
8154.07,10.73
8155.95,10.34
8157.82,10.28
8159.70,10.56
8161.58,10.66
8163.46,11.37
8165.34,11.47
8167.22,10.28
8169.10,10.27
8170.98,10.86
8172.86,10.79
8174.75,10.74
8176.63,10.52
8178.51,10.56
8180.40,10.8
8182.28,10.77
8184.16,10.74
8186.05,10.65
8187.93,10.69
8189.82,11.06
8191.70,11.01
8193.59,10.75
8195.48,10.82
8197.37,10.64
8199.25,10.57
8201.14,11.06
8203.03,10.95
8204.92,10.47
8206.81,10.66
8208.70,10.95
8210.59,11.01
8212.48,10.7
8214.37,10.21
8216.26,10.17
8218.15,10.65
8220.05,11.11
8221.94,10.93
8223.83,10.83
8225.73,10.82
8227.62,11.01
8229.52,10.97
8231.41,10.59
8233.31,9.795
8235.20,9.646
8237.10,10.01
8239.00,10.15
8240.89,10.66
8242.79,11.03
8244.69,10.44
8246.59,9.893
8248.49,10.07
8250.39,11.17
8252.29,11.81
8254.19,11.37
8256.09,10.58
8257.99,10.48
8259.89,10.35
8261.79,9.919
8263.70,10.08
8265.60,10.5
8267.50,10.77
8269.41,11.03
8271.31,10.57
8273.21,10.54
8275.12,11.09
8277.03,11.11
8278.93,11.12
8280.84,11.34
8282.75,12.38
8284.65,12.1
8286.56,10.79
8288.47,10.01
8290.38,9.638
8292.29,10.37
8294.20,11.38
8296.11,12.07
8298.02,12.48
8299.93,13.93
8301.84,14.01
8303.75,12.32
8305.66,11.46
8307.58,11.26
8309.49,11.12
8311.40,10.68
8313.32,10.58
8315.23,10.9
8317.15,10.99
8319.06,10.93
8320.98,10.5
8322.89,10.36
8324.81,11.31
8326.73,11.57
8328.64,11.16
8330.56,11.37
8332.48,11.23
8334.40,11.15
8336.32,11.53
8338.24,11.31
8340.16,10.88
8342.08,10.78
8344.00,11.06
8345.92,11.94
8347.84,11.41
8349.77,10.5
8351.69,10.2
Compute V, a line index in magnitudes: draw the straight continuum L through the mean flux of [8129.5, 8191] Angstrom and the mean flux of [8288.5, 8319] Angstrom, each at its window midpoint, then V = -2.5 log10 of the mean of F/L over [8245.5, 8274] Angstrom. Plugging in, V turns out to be 0.06 mag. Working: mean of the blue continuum 10.7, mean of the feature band 10.6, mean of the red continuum 11.5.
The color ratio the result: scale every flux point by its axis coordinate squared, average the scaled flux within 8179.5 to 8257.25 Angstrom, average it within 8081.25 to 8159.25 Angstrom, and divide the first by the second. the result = 1.1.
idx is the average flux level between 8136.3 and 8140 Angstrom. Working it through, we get 10.6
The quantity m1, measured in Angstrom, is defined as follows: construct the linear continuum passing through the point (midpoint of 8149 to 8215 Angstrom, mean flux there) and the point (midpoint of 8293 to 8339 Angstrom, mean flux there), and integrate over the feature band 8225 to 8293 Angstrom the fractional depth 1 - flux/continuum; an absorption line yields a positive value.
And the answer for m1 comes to 3.0 Angstrom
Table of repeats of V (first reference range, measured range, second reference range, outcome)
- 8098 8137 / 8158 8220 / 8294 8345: 0.00 mag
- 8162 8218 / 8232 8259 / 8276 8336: 0.05 mag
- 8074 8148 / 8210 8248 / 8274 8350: 0.02 mag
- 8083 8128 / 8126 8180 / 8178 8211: -0.03 mag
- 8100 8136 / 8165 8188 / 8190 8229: -0.01 mag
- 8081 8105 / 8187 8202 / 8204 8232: -0.03 mag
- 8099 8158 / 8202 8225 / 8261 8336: 0.01 mag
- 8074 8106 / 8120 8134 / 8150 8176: -0.04 mag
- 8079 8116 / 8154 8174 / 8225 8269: -0.07 mag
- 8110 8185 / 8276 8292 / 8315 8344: -0.01 mag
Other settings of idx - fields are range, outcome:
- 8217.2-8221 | 10.9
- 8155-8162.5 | 10.5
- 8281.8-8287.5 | 11.8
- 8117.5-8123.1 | 10.5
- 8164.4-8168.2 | 10.9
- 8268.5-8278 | 10.9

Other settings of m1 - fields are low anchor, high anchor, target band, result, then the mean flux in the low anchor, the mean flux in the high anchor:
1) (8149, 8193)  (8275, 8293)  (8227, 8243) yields 0.73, 10.7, 11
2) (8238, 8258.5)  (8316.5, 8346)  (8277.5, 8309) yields -2.10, 10.7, 11.1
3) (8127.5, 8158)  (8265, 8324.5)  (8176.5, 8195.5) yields 0.01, 10.6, 11.2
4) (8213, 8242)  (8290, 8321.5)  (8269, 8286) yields -0.17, 10.5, 11.5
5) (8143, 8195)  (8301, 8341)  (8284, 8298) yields 0.22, 10.8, 11.3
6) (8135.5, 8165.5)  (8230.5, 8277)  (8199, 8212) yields -0.19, 10.8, 10.5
